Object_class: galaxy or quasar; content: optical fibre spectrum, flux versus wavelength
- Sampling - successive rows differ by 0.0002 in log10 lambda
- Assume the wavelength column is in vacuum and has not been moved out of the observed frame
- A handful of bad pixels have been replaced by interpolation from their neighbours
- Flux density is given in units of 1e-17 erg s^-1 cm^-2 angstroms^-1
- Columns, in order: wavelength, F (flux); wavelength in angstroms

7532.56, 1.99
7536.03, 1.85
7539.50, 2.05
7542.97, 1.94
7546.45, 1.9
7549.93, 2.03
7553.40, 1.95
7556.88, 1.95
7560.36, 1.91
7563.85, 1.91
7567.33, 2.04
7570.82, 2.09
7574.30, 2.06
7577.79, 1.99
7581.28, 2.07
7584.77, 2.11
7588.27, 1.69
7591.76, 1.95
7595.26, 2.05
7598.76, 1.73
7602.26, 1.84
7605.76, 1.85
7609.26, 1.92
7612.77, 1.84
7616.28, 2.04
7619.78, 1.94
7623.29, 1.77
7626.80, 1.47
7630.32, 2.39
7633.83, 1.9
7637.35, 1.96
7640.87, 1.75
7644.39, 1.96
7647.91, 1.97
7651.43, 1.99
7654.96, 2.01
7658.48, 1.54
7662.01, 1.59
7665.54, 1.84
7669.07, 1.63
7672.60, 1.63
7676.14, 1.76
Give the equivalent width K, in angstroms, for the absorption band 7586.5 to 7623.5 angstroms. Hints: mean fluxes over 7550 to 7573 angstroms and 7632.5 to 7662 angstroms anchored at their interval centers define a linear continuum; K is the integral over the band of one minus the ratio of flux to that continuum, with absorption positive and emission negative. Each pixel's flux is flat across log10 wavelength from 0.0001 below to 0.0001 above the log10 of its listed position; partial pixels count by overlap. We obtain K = 0.8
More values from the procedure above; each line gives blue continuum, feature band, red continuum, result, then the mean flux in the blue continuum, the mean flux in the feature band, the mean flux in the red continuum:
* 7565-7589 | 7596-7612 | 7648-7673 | 0.73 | 2.02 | 1.85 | 1.77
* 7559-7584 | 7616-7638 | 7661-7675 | -1.12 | 2.02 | 1.92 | 1.68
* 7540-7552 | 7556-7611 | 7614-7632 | -0.13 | 1.97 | 1.95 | 1.92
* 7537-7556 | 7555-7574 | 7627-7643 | -0.22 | 1.97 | 1.99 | 1.95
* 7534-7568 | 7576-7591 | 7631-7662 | -0.28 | 1.95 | 1.96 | 1.89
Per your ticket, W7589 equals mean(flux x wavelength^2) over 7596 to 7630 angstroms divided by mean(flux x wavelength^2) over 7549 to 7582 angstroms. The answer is 0.94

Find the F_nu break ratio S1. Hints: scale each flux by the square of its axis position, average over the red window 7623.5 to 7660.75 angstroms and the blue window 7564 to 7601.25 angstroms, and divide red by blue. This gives 0.97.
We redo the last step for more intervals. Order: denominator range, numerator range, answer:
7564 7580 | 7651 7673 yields 0.88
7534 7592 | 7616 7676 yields 0.95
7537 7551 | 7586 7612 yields 0.96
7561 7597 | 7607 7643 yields 0.96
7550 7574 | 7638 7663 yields 0.95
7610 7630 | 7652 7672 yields 0.94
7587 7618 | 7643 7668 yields 0.99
